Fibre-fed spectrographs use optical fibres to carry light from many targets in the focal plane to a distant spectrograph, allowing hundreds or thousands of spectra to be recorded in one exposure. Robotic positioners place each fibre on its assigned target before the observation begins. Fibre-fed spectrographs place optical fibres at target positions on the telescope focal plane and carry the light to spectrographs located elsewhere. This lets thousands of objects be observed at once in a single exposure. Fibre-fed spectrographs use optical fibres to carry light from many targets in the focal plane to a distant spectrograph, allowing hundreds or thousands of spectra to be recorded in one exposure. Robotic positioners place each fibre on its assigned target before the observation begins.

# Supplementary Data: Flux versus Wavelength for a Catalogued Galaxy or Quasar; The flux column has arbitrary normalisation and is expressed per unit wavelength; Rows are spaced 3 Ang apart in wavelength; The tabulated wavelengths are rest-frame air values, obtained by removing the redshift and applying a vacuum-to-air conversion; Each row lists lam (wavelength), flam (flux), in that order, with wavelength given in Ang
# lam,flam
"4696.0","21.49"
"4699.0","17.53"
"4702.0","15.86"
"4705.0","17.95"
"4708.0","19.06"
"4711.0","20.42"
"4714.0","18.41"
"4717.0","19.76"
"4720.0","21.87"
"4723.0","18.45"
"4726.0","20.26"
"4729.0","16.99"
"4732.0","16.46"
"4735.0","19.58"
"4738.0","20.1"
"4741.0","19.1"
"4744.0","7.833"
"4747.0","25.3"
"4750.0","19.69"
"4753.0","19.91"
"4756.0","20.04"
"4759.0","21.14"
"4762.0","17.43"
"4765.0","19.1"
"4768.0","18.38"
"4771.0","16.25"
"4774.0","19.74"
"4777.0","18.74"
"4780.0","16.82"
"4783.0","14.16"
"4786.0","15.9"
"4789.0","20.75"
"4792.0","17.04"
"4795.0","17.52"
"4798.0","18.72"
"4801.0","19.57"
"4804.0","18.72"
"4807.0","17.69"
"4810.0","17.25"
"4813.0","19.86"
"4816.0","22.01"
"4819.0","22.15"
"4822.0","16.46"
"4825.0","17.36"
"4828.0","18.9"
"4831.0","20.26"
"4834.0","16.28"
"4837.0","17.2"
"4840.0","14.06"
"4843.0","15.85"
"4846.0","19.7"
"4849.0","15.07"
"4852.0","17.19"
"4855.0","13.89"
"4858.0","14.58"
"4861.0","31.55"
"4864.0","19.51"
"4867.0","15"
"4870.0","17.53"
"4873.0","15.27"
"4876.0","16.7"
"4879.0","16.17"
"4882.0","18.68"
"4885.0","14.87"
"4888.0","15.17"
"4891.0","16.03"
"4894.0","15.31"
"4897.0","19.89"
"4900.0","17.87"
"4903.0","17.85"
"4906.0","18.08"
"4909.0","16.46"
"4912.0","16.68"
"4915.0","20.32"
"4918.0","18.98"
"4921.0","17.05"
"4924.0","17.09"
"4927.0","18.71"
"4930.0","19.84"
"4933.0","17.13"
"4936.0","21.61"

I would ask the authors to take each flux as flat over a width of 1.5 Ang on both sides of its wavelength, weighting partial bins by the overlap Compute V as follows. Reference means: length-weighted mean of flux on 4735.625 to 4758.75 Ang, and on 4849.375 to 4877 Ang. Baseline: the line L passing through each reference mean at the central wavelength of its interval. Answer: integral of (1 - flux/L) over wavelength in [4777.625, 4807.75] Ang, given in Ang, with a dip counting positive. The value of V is 1.3 Ang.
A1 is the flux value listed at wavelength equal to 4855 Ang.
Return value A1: 13.89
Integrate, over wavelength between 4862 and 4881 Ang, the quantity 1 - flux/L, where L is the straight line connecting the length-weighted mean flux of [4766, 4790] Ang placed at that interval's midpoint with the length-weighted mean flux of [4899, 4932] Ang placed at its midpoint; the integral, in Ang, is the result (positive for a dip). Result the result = 0.8 Ang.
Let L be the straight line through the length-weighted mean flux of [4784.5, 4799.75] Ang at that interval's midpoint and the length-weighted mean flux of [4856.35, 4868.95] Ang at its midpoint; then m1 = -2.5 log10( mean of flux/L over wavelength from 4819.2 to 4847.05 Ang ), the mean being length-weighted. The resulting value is 0.10 mag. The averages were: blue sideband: 18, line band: 17.5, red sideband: 20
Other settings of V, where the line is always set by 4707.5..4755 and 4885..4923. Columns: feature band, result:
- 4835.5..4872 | 0.53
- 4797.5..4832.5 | -1.74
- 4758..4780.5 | 0.18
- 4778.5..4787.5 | 1.39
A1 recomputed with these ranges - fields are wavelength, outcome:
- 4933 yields 17.13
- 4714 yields 18.41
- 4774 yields 19.74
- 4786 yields 15.9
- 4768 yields 18.38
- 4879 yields 16.17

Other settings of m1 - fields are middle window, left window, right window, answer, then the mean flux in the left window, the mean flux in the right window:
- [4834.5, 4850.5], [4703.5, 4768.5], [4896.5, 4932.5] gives 0.13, 19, 18.2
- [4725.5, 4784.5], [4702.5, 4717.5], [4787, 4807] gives 0.02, 18.9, 18.6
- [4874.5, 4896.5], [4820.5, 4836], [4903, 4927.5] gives 0.10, 17.8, 17.9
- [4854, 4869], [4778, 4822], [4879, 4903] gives -0.10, 18.4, 16.9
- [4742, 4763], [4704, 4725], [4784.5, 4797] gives -0.01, 19.5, 17.8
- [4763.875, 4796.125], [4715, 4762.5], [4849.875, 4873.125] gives 0.06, 19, 18.1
